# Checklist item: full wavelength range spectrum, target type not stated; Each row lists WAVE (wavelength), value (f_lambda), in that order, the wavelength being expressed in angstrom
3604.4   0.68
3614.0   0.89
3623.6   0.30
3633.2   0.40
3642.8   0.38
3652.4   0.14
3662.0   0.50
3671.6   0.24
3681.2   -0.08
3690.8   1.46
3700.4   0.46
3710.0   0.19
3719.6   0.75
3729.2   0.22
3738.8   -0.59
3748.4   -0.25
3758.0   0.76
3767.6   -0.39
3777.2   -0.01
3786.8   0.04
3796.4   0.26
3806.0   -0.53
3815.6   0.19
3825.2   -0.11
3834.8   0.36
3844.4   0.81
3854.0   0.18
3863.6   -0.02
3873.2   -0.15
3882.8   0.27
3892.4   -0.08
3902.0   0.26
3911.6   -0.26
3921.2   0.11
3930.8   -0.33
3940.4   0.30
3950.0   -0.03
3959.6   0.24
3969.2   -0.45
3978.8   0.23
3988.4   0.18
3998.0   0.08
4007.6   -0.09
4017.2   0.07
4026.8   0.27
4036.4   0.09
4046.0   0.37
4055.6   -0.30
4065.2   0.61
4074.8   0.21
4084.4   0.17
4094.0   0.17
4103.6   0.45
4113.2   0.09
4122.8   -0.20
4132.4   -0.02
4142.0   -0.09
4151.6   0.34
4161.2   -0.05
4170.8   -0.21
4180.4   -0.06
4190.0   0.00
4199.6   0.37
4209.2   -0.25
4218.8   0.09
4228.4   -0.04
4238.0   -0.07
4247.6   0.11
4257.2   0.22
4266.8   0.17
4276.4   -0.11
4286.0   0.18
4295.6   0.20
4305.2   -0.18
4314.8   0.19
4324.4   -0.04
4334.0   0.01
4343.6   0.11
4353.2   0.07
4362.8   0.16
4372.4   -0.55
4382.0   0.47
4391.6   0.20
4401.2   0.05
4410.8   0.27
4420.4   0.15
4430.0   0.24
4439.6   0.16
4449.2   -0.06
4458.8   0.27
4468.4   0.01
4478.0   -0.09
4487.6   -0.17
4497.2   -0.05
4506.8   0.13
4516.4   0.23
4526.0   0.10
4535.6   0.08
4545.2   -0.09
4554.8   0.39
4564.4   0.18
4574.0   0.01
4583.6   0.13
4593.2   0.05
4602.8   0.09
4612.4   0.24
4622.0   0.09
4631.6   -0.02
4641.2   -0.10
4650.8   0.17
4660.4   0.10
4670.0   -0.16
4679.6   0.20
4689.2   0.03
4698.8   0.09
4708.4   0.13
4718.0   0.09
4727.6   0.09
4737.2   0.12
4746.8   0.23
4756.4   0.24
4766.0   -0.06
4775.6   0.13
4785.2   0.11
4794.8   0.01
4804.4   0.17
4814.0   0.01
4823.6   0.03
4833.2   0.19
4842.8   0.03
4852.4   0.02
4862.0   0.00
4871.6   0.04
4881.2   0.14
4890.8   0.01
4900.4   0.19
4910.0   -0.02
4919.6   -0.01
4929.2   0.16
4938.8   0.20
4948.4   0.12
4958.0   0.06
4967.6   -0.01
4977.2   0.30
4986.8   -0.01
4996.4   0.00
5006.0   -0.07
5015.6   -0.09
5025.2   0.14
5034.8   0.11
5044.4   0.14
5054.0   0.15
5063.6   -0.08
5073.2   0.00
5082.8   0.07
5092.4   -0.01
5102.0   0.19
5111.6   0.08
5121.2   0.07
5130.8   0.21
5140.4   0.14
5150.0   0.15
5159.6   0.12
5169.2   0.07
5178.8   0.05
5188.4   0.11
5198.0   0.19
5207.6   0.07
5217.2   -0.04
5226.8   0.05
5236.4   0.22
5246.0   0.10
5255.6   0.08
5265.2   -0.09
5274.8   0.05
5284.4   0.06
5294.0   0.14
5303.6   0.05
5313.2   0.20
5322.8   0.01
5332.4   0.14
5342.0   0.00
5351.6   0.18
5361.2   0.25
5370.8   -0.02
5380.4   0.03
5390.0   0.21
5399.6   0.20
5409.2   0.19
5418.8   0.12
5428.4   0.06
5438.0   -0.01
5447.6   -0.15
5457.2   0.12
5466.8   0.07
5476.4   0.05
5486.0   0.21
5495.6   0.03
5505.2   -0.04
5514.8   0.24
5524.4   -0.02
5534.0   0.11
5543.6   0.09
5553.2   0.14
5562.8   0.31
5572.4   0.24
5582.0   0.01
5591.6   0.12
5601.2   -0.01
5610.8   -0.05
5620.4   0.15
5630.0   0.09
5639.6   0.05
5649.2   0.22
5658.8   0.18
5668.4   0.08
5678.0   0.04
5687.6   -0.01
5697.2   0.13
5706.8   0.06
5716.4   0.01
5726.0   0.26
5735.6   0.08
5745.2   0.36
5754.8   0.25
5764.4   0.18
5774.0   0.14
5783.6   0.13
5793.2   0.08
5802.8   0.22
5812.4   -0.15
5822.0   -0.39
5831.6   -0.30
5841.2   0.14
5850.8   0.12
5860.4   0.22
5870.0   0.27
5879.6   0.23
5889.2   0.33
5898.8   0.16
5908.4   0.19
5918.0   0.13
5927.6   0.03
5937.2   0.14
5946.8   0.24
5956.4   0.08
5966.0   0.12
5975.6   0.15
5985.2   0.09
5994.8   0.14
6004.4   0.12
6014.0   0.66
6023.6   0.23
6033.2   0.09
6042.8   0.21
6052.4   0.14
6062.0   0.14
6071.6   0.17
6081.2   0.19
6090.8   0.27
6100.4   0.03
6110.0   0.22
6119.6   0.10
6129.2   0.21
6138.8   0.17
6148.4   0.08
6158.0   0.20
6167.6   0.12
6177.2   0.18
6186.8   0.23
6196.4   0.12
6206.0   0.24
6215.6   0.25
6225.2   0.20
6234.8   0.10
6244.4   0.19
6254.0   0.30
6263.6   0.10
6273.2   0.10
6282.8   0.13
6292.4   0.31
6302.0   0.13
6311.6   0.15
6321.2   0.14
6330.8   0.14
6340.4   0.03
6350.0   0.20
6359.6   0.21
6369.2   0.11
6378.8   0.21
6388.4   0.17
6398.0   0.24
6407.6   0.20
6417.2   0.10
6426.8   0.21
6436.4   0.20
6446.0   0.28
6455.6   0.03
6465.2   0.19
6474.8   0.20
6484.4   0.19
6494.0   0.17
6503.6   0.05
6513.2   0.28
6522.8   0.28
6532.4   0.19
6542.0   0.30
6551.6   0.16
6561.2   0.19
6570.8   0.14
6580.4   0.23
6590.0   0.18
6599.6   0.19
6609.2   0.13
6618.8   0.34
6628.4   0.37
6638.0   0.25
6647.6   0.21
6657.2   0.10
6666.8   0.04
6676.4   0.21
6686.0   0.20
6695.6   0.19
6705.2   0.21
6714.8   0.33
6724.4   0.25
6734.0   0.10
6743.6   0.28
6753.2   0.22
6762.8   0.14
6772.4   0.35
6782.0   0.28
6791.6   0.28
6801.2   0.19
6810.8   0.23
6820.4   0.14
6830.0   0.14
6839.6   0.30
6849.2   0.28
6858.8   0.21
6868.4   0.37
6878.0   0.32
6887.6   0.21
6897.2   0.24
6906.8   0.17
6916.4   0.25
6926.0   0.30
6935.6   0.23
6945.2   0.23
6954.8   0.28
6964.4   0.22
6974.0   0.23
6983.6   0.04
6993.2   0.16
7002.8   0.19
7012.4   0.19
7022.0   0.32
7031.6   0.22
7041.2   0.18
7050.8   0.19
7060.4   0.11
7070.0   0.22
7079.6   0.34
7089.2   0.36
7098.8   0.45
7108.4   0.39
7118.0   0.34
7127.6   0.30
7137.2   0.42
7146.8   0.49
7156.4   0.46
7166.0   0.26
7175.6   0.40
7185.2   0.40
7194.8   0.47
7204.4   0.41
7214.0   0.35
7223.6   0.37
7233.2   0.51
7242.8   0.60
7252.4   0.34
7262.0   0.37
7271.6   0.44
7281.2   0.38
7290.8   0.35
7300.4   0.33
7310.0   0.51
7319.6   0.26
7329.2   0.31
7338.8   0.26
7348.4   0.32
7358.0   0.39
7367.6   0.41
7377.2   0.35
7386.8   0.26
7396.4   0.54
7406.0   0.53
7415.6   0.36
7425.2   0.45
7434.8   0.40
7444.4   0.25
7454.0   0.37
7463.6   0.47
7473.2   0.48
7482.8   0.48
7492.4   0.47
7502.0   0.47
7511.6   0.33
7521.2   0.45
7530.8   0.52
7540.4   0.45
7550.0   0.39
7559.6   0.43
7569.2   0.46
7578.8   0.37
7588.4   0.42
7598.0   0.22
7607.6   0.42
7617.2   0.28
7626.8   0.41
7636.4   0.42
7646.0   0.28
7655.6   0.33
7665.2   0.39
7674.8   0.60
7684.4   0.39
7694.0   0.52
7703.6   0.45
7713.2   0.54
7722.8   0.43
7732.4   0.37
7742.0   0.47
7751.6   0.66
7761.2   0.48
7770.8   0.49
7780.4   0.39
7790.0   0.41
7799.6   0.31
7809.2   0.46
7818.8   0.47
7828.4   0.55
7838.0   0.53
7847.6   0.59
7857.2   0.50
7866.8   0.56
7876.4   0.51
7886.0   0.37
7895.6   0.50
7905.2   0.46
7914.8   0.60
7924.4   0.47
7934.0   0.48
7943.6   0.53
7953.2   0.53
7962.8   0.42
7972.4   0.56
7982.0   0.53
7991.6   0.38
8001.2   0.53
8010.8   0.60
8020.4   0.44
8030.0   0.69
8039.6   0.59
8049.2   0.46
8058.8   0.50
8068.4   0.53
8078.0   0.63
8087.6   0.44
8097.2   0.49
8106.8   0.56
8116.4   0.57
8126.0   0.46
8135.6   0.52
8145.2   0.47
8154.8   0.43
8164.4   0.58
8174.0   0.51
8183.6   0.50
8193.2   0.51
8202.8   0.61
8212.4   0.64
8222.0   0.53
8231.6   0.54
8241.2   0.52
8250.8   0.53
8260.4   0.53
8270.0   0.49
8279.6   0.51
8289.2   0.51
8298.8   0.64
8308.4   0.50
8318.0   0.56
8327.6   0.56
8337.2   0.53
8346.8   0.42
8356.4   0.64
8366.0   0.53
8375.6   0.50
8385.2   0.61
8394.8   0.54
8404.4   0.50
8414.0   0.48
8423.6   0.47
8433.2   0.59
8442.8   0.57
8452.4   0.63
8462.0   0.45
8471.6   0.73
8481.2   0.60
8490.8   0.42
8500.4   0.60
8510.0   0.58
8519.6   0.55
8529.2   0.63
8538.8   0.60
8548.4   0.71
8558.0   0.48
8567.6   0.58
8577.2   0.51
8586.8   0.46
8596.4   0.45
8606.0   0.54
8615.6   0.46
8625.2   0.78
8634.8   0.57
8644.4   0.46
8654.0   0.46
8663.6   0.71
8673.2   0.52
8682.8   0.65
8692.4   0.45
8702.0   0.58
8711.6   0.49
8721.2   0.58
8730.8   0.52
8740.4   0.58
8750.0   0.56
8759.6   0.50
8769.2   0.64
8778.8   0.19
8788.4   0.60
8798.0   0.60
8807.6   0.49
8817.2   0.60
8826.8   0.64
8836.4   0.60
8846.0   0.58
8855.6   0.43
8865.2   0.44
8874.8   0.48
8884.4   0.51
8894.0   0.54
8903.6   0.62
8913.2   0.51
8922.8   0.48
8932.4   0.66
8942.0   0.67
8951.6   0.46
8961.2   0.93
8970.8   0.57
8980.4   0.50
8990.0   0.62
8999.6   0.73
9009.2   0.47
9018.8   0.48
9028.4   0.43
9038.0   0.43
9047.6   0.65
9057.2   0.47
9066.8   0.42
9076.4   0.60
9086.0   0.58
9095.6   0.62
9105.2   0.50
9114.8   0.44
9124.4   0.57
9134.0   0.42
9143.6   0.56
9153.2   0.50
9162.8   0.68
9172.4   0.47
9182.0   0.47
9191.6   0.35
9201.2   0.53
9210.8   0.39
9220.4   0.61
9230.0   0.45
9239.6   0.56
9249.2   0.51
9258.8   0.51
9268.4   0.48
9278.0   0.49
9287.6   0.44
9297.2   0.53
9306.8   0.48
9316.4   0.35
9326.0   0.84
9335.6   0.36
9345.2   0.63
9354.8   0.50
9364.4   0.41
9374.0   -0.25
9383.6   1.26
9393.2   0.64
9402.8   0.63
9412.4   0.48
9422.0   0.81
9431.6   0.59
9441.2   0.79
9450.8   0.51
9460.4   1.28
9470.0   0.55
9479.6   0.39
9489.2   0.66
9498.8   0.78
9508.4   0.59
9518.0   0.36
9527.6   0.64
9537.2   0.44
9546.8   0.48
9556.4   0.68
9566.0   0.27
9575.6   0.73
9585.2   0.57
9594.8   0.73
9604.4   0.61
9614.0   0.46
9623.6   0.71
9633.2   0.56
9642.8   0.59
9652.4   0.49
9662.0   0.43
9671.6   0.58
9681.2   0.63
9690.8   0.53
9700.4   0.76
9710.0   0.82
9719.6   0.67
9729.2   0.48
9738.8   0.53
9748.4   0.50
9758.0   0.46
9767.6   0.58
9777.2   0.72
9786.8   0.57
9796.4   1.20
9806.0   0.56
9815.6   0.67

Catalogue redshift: 0.776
